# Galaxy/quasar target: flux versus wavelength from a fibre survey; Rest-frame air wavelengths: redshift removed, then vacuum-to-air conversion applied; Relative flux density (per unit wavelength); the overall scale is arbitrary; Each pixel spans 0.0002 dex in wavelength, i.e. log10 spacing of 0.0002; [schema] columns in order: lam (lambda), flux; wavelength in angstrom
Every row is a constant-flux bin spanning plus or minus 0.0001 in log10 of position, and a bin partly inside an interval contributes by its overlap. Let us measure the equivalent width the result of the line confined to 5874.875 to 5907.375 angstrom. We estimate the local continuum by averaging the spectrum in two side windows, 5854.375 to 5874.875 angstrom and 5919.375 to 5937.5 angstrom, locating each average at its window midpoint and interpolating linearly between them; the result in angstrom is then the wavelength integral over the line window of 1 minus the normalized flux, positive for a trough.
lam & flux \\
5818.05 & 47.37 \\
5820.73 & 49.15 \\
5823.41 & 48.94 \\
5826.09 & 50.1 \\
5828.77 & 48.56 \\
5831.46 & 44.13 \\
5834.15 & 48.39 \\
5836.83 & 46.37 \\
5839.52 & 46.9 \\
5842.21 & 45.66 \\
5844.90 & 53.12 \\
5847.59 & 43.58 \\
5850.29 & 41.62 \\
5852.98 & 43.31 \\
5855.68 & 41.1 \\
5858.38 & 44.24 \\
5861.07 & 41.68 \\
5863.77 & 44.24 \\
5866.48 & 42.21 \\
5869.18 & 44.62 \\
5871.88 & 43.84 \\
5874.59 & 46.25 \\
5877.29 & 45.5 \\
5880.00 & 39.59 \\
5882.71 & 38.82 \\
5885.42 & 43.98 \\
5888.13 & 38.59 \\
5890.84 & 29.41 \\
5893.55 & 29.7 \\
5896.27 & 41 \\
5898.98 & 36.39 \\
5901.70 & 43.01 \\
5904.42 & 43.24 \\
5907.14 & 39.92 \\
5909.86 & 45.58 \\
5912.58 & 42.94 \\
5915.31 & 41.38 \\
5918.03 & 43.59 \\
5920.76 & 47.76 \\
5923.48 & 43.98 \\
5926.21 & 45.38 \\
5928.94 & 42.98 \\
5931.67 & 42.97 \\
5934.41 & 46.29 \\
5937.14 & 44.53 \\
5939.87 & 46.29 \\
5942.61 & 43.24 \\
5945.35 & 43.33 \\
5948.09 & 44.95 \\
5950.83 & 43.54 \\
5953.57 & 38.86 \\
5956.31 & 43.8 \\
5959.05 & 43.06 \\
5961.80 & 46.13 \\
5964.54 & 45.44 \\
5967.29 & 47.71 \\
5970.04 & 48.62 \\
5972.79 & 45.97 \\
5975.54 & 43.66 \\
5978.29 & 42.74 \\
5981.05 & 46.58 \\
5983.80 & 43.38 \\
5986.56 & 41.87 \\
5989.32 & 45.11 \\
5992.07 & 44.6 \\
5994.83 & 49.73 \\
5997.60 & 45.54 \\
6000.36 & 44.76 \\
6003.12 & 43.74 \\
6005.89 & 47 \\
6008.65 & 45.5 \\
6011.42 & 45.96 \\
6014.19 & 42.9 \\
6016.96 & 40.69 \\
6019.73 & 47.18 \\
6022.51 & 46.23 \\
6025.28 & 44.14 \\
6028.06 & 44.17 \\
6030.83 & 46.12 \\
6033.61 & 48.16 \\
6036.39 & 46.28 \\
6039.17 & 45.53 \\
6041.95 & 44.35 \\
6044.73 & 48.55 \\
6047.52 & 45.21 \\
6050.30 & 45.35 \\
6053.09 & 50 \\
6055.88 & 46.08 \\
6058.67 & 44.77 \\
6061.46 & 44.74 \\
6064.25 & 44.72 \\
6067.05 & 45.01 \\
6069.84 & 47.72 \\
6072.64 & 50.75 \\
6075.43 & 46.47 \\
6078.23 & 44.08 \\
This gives 3.5 angstrom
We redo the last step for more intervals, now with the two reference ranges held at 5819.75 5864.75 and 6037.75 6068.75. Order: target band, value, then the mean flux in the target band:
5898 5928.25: 1.9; 43.1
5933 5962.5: 1.3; 43.9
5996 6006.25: 0.2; 45.1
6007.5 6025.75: 0.5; 44.7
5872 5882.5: 0.6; 43.2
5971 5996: 0.6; 44.9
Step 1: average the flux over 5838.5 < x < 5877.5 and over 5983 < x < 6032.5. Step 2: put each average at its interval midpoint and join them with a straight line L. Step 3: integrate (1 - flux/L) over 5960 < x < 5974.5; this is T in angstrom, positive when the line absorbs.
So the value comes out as -0.6 angstrom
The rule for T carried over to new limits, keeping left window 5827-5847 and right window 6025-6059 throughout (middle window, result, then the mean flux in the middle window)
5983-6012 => 0.8 angstrom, 45.2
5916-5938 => 1.1 angstrom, 44.6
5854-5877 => 1.8 angstrom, 43.6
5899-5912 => 1.3 angstrom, 42.3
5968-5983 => 0.3 angstrom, 45.5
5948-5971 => 1.0 angstrom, 44.6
